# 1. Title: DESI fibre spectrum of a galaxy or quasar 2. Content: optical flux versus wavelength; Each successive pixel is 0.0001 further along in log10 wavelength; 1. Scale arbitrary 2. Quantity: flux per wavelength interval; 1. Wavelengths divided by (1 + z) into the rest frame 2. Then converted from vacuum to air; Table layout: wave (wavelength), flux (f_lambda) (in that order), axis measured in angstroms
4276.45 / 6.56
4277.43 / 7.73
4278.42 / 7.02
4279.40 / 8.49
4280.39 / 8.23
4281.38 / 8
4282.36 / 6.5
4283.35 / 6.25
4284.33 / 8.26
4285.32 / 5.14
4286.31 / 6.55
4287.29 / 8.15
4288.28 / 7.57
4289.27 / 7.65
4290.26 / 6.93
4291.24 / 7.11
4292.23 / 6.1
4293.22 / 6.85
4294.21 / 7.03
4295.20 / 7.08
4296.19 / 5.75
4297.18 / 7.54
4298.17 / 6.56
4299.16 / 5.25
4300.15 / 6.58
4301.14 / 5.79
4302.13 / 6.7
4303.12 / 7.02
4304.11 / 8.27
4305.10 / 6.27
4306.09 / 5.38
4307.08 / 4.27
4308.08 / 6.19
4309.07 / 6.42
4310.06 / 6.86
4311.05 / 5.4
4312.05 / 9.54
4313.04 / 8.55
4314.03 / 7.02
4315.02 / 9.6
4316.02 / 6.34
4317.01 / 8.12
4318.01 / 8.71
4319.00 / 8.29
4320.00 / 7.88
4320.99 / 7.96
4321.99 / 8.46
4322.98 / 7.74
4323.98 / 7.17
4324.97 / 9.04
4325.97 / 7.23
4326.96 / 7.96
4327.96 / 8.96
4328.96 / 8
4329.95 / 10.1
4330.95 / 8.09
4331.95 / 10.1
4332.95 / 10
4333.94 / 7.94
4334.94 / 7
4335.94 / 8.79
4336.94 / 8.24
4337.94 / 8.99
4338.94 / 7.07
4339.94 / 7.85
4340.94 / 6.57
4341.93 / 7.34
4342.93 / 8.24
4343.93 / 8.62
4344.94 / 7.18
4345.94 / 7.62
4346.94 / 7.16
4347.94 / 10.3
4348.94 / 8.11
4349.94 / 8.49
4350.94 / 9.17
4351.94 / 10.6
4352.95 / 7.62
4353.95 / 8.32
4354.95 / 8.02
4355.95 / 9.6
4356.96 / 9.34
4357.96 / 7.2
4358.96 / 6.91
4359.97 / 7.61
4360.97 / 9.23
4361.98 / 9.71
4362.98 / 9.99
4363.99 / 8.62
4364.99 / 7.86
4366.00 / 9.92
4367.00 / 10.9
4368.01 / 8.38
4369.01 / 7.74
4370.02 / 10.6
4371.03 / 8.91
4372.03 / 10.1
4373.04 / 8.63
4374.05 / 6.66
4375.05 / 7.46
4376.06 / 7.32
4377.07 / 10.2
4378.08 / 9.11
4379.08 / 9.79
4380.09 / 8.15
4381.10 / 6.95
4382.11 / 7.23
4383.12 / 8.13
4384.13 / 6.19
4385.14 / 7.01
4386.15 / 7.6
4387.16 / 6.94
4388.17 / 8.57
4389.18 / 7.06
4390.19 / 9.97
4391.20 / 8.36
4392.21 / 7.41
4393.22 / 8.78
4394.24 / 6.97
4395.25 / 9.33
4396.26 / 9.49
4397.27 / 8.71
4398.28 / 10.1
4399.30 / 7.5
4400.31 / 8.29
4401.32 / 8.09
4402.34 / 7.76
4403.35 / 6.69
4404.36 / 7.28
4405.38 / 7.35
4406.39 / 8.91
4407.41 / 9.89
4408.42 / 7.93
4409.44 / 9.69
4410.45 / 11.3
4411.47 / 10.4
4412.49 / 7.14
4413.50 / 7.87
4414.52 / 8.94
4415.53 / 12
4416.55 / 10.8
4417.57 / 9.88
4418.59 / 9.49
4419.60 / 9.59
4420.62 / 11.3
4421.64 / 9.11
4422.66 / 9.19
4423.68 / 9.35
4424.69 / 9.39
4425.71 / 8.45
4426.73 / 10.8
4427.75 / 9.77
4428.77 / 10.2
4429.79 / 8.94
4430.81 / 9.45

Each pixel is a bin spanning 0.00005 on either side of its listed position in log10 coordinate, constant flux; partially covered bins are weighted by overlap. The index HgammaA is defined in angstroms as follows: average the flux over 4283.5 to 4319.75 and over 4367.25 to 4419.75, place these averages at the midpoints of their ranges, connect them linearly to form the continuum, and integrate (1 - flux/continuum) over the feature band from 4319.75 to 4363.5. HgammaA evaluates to -4.0 angstroms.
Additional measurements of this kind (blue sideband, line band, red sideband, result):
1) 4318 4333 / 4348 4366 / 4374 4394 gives -1.1 angstroms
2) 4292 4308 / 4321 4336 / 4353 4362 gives -2.2 angstroms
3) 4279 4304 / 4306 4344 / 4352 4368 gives -0.1 angstroms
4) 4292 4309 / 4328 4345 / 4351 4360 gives -1.3 angstroms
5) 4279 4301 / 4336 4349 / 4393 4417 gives -0.3 angstroms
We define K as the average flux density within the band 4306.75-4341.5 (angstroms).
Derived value 7.92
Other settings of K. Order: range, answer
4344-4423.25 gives 8.64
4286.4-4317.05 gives 6.88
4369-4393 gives 8.19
